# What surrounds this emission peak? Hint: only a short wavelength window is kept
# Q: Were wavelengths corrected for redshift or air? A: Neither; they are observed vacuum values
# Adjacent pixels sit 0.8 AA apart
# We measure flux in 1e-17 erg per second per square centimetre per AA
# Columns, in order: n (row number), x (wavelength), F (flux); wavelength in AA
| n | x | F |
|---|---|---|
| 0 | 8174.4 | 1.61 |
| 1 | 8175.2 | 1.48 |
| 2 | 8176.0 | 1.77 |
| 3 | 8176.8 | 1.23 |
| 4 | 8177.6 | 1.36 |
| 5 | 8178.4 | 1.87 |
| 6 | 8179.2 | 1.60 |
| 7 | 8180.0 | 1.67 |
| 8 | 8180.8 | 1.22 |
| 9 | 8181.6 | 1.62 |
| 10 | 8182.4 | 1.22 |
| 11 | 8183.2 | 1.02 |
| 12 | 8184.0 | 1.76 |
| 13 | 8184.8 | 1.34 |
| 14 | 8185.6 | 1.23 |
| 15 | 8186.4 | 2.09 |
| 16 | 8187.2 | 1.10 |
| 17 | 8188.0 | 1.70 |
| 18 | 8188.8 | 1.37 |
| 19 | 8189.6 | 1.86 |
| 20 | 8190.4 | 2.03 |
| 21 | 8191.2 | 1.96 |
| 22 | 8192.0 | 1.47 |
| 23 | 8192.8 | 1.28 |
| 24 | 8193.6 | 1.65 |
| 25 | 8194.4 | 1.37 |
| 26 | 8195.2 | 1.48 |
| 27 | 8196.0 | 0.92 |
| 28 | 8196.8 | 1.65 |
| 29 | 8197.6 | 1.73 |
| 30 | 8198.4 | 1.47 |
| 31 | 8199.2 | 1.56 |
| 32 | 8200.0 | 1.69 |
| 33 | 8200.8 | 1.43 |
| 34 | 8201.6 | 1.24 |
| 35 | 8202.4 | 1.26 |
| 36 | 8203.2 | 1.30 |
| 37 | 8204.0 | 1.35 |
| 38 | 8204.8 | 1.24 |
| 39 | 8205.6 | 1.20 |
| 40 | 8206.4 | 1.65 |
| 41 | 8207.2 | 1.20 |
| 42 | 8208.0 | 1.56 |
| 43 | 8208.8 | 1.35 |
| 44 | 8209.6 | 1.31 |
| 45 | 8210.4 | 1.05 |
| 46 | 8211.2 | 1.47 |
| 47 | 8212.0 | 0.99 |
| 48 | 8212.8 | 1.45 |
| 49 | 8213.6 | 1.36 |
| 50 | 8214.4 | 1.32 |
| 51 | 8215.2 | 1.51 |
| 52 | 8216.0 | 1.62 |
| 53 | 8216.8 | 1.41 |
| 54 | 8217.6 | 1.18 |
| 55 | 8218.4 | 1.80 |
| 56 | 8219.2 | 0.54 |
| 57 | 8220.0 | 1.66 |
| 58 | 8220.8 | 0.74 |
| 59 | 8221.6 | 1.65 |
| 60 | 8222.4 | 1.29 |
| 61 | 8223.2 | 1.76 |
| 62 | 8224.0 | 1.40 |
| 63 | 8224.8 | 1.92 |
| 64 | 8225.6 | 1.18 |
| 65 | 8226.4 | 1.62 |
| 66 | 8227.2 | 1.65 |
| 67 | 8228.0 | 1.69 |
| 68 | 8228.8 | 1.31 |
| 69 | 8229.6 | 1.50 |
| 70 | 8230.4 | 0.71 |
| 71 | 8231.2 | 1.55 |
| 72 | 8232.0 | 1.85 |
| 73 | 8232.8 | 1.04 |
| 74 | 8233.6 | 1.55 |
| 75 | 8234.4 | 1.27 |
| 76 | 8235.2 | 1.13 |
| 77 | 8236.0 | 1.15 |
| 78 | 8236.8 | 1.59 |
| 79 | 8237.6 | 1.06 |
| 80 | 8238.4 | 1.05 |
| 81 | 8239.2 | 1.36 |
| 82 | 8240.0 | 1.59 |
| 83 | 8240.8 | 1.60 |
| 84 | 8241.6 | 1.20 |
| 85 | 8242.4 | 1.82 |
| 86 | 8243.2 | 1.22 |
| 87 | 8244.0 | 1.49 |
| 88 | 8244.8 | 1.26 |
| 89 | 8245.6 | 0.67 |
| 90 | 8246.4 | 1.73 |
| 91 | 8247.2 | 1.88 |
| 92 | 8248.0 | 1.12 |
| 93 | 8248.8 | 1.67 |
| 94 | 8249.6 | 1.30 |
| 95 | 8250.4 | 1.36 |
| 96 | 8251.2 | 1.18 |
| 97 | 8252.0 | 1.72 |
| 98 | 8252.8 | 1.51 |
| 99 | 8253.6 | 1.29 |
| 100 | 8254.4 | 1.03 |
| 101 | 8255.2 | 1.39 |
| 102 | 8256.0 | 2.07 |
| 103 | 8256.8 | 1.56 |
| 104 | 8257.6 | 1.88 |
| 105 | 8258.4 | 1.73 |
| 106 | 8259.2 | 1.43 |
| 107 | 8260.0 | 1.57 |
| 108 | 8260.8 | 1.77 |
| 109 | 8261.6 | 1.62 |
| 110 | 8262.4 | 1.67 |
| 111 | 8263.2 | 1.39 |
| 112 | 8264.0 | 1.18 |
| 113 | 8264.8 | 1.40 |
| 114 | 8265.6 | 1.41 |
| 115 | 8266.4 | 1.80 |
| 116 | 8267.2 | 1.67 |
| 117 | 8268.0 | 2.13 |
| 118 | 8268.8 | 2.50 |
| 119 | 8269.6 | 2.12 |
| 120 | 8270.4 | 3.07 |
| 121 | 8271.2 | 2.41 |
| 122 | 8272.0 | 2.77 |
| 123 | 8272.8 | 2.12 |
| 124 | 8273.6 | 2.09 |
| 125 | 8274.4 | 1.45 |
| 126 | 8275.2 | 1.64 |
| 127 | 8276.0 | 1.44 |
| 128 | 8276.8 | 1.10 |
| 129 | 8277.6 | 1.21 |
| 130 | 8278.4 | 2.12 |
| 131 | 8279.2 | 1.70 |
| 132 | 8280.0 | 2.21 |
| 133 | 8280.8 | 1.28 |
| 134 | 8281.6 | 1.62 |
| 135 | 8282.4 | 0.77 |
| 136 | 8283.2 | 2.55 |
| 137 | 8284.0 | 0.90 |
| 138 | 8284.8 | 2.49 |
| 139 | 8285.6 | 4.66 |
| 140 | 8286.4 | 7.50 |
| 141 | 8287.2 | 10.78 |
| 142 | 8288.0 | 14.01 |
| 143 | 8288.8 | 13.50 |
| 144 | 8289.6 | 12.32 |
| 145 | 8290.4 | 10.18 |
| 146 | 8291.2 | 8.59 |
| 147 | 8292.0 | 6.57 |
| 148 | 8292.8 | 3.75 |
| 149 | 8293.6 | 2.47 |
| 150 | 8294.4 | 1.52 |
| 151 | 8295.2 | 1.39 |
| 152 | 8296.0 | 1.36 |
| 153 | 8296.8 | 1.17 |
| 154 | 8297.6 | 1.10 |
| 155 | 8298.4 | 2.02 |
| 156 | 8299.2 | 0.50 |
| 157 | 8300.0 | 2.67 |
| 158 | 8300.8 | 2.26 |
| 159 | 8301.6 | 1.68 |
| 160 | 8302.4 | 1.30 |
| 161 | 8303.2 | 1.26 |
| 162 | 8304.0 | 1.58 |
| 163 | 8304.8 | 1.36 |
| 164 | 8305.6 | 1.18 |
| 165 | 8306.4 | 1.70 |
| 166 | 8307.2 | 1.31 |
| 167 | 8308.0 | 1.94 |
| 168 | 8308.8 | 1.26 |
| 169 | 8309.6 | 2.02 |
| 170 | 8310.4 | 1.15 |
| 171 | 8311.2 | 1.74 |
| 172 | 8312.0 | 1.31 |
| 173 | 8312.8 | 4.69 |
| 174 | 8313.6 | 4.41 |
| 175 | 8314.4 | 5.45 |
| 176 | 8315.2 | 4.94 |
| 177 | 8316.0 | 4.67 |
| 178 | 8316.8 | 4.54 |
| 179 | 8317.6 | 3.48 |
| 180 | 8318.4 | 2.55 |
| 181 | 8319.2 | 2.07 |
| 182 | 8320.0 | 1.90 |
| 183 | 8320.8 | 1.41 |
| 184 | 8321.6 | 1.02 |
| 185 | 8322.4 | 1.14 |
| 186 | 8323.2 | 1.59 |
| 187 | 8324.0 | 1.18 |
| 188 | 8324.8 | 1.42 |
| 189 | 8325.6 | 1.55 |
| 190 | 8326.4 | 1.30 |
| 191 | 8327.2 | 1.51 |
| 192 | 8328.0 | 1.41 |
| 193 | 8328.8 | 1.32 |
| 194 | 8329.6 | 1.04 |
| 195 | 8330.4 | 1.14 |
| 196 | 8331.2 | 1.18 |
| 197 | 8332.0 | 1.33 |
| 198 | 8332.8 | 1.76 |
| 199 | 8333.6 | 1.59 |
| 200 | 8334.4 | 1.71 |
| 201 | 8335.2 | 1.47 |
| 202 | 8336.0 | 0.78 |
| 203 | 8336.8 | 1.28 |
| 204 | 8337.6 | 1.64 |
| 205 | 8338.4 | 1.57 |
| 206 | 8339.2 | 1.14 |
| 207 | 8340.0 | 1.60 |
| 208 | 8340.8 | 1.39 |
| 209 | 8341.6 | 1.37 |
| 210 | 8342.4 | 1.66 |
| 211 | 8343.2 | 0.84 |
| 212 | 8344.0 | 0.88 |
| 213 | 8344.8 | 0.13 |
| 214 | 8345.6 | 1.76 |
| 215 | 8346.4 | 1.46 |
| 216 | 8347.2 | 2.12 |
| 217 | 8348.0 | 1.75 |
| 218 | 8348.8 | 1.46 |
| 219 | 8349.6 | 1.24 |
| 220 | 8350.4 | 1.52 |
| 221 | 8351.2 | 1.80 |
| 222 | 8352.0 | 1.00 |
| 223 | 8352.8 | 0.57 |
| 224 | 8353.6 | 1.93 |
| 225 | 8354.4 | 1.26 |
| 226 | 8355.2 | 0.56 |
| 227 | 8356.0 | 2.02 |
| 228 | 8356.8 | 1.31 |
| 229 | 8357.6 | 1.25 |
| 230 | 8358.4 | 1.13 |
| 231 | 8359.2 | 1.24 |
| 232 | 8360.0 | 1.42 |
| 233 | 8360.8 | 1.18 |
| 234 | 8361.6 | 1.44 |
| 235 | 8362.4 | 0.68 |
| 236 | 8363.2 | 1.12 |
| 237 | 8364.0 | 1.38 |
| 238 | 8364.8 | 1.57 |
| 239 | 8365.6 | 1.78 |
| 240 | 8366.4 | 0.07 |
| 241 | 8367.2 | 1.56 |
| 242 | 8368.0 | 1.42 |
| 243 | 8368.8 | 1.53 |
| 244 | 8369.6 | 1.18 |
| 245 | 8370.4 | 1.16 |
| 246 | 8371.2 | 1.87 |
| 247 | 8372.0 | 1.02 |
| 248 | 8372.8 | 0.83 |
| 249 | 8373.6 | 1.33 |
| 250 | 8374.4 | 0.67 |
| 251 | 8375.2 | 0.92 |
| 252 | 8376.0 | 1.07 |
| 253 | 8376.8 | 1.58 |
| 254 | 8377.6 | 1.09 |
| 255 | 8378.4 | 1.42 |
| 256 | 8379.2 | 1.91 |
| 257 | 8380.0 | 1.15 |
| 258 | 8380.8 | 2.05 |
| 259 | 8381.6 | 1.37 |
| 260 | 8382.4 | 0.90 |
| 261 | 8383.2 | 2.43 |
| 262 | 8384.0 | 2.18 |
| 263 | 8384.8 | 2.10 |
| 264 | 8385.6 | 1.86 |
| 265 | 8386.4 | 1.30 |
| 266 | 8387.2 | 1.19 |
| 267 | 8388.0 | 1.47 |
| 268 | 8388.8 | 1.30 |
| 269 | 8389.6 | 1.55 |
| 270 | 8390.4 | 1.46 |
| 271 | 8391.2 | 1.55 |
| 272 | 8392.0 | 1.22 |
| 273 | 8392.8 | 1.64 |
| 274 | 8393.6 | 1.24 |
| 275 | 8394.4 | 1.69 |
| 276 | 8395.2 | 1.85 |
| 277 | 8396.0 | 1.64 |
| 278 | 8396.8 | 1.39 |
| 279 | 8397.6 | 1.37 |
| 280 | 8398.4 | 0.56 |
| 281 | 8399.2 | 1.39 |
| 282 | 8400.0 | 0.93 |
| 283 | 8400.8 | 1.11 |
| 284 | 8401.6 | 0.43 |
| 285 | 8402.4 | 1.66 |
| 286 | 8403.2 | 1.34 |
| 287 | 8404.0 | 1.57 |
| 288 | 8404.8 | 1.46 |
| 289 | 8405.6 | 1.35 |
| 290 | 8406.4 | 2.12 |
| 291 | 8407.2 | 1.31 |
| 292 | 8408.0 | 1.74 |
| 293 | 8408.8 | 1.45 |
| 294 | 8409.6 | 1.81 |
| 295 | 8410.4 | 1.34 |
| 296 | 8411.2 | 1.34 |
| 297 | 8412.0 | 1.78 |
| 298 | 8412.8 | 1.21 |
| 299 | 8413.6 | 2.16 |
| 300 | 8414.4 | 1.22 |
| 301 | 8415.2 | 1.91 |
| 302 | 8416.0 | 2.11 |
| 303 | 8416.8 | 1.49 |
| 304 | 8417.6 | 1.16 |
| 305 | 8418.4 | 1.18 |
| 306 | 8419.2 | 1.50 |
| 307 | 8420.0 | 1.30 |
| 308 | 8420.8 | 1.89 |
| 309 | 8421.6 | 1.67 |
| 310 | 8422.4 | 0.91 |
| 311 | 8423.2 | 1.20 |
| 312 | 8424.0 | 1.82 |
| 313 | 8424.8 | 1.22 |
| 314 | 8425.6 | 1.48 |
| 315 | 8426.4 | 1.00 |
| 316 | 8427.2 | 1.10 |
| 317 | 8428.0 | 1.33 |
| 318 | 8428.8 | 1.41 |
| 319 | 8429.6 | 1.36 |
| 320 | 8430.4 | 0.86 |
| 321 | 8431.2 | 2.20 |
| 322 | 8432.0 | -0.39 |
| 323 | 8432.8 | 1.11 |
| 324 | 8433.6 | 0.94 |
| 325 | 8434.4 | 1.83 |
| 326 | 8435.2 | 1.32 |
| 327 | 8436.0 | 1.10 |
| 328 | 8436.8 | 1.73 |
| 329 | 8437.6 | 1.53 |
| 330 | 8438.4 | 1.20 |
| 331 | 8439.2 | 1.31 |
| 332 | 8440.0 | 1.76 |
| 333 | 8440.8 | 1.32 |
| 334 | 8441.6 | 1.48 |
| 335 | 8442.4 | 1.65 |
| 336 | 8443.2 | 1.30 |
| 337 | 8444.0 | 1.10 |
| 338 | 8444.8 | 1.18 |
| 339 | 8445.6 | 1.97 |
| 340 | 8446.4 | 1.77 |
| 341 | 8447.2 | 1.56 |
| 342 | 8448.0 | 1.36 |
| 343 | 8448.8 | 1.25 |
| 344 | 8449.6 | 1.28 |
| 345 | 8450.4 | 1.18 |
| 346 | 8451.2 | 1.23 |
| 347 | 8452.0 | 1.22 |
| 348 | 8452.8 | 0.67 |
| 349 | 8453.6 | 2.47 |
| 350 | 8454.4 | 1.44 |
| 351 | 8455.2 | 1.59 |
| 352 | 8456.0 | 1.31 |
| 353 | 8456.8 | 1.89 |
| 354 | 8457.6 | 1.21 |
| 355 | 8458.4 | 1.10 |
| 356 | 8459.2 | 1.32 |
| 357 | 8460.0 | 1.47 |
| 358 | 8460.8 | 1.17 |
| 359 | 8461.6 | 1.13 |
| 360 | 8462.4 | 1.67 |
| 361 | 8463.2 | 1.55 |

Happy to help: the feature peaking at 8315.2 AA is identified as [N II]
